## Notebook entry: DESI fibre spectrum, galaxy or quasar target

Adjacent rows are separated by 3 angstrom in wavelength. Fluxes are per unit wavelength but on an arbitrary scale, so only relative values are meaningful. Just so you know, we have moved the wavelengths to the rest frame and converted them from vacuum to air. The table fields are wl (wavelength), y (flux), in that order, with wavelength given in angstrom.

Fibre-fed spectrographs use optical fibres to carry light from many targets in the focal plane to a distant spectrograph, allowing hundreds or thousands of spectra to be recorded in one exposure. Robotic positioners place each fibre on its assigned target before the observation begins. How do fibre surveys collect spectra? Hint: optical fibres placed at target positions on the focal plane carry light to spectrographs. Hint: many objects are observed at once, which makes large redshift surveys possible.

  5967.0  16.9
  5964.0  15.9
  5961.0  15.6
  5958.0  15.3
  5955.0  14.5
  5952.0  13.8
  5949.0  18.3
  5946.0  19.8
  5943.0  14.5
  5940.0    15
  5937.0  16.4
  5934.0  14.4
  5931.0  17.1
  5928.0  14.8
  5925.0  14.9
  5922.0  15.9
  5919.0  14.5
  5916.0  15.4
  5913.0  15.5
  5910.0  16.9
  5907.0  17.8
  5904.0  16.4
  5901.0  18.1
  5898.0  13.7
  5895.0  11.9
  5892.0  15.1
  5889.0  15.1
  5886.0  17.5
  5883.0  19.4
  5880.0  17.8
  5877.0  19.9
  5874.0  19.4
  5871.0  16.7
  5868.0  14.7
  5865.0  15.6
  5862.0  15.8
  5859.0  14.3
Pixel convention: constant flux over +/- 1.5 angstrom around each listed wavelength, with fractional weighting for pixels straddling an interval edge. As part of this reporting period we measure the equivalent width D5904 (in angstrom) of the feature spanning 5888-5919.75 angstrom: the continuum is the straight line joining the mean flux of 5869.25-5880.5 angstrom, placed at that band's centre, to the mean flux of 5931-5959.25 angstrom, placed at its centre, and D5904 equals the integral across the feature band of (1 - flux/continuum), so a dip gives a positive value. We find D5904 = 3.3 angstrom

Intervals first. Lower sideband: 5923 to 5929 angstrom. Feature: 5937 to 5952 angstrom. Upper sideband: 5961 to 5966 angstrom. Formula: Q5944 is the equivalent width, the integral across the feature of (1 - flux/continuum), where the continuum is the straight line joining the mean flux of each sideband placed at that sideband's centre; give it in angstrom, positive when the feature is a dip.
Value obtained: -1.1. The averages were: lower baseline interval 14.9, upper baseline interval 15.9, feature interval 16.5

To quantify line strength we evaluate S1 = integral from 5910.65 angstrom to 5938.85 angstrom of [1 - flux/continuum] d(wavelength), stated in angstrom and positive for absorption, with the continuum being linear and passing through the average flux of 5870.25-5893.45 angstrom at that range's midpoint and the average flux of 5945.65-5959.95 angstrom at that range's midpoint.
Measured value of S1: 2.0 angstrom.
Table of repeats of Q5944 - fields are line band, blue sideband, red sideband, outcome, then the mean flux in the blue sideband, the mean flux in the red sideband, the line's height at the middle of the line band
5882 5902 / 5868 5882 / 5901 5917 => 1.9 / 18.1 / 16.6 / 17.3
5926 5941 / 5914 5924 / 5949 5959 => -0.4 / 15.3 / 15.1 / 15.2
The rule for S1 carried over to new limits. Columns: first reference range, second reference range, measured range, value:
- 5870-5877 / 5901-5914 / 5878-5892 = 0.5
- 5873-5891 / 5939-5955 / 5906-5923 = 1.2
